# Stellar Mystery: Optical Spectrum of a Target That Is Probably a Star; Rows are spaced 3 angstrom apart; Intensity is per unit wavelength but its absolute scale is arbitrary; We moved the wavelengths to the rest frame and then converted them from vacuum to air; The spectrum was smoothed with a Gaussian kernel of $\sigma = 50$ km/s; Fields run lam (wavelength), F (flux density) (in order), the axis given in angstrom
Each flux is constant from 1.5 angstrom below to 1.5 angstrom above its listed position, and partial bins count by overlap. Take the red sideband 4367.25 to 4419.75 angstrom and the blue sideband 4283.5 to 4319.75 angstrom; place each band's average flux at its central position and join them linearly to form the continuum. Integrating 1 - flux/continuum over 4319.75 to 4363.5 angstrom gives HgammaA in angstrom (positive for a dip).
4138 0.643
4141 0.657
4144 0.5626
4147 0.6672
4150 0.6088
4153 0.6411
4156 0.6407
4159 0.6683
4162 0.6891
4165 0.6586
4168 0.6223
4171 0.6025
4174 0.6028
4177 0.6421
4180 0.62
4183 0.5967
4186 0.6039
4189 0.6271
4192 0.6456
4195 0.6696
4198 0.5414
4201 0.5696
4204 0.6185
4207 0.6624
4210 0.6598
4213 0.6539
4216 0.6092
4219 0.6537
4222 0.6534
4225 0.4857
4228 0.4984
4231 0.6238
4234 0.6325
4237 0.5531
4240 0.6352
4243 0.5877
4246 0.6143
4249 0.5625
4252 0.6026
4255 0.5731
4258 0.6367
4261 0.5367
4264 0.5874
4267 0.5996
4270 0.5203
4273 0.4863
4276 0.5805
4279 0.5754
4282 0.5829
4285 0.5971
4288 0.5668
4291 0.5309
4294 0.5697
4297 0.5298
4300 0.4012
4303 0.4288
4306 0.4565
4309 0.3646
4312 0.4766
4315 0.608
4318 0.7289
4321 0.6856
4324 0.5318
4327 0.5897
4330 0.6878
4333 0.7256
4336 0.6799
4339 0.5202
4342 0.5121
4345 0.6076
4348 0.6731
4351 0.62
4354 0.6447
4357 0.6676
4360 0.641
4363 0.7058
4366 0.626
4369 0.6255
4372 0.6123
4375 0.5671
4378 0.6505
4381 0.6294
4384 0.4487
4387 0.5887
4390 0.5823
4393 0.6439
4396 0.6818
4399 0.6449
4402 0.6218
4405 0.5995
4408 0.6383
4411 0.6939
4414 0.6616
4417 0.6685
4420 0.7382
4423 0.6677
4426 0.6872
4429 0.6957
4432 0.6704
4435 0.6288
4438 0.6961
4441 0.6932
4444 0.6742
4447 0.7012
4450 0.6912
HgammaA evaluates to -5.0 angstrom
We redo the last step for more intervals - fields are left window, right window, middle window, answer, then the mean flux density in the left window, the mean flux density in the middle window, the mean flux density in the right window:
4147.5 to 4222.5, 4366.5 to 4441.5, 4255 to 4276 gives 2.3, 0.631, 0.563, 0.641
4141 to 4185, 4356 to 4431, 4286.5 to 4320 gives 6.3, 0.631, 0.517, 0.64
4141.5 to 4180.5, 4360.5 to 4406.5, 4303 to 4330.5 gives 2.8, 0.634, 0.558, 0.616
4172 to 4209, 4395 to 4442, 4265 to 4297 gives 3.9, 0.617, 0.56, 0.668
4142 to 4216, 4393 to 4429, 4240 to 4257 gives 1.2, 0.628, 0.594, 0.664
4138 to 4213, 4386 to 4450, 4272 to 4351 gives 9.9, 0.629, 0.567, 0.662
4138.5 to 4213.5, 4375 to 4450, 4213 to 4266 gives 3.5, 0.629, 0.593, 0.649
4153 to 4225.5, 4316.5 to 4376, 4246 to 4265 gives 1.3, 0.627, 0.586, 0.633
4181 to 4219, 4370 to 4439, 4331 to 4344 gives 0.4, 0.623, 0.612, 0.639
